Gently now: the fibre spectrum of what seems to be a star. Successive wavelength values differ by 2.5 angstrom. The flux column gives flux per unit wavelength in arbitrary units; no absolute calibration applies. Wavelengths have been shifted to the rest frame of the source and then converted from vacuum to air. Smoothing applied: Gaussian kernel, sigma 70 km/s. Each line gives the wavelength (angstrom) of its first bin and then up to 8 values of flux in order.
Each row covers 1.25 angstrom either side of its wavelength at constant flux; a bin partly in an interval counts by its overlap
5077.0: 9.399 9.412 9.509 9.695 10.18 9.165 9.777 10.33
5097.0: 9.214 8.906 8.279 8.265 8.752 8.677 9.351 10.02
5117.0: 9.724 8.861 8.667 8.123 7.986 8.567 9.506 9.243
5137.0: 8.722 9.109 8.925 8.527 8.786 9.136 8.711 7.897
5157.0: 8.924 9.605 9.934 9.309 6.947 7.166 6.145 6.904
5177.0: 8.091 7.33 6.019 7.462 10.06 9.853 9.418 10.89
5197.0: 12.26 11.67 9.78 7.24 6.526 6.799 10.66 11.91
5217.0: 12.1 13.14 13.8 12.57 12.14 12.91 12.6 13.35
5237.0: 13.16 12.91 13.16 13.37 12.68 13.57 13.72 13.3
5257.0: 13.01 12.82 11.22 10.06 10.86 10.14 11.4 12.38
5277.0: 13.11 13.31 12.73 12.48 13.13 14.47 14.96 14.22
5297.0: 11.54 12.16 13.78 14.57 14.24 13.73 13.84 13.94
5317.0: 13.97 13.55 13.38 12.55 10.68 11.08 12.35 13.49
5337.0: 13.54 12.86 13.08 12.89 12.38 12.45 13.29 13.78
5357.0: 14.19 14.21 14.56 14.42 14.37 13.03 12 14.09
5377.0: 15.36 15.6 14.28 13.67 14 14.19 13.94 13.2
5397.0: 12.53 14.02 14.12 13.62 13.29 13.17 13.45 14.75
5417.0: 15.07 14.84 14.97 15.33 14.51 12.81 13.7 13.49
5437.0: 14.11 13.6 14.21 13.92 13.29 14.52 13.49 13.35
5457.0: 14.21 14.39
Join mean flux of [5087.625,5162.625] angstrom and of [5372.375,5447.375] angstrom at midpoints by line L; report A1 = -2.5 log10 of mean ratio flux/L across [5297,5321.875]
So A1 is -0.12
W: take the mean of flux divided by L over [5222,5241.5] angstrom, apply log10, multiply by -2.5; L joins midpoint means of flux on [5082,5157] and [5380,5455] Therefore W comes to -0.18 mag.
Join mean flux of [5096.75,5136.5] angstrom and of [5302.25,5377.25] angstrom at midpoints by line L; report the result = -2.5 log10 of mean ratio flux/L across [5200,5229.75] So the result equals 0.01 mag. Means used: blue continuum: 8.87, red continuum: 13.4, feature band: 10.7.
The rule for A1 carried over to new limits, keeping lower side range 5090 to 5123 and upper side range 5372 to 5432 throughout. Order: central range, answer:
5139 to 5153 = 0.110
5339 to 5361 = -0.005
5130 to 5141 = 0.061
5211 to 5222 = -0.113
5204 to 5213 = 0.362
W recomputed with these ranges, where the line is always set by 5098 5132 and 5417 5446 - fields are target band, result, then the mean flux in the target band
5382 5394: -0.04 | 13.9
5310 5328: -0.08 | 13.2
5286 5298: -0.16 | 13.7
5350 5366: -0.09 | 14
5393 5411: 0.02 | 13.4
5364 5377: -0.05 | 13.7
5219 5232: -0.20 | 12.9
